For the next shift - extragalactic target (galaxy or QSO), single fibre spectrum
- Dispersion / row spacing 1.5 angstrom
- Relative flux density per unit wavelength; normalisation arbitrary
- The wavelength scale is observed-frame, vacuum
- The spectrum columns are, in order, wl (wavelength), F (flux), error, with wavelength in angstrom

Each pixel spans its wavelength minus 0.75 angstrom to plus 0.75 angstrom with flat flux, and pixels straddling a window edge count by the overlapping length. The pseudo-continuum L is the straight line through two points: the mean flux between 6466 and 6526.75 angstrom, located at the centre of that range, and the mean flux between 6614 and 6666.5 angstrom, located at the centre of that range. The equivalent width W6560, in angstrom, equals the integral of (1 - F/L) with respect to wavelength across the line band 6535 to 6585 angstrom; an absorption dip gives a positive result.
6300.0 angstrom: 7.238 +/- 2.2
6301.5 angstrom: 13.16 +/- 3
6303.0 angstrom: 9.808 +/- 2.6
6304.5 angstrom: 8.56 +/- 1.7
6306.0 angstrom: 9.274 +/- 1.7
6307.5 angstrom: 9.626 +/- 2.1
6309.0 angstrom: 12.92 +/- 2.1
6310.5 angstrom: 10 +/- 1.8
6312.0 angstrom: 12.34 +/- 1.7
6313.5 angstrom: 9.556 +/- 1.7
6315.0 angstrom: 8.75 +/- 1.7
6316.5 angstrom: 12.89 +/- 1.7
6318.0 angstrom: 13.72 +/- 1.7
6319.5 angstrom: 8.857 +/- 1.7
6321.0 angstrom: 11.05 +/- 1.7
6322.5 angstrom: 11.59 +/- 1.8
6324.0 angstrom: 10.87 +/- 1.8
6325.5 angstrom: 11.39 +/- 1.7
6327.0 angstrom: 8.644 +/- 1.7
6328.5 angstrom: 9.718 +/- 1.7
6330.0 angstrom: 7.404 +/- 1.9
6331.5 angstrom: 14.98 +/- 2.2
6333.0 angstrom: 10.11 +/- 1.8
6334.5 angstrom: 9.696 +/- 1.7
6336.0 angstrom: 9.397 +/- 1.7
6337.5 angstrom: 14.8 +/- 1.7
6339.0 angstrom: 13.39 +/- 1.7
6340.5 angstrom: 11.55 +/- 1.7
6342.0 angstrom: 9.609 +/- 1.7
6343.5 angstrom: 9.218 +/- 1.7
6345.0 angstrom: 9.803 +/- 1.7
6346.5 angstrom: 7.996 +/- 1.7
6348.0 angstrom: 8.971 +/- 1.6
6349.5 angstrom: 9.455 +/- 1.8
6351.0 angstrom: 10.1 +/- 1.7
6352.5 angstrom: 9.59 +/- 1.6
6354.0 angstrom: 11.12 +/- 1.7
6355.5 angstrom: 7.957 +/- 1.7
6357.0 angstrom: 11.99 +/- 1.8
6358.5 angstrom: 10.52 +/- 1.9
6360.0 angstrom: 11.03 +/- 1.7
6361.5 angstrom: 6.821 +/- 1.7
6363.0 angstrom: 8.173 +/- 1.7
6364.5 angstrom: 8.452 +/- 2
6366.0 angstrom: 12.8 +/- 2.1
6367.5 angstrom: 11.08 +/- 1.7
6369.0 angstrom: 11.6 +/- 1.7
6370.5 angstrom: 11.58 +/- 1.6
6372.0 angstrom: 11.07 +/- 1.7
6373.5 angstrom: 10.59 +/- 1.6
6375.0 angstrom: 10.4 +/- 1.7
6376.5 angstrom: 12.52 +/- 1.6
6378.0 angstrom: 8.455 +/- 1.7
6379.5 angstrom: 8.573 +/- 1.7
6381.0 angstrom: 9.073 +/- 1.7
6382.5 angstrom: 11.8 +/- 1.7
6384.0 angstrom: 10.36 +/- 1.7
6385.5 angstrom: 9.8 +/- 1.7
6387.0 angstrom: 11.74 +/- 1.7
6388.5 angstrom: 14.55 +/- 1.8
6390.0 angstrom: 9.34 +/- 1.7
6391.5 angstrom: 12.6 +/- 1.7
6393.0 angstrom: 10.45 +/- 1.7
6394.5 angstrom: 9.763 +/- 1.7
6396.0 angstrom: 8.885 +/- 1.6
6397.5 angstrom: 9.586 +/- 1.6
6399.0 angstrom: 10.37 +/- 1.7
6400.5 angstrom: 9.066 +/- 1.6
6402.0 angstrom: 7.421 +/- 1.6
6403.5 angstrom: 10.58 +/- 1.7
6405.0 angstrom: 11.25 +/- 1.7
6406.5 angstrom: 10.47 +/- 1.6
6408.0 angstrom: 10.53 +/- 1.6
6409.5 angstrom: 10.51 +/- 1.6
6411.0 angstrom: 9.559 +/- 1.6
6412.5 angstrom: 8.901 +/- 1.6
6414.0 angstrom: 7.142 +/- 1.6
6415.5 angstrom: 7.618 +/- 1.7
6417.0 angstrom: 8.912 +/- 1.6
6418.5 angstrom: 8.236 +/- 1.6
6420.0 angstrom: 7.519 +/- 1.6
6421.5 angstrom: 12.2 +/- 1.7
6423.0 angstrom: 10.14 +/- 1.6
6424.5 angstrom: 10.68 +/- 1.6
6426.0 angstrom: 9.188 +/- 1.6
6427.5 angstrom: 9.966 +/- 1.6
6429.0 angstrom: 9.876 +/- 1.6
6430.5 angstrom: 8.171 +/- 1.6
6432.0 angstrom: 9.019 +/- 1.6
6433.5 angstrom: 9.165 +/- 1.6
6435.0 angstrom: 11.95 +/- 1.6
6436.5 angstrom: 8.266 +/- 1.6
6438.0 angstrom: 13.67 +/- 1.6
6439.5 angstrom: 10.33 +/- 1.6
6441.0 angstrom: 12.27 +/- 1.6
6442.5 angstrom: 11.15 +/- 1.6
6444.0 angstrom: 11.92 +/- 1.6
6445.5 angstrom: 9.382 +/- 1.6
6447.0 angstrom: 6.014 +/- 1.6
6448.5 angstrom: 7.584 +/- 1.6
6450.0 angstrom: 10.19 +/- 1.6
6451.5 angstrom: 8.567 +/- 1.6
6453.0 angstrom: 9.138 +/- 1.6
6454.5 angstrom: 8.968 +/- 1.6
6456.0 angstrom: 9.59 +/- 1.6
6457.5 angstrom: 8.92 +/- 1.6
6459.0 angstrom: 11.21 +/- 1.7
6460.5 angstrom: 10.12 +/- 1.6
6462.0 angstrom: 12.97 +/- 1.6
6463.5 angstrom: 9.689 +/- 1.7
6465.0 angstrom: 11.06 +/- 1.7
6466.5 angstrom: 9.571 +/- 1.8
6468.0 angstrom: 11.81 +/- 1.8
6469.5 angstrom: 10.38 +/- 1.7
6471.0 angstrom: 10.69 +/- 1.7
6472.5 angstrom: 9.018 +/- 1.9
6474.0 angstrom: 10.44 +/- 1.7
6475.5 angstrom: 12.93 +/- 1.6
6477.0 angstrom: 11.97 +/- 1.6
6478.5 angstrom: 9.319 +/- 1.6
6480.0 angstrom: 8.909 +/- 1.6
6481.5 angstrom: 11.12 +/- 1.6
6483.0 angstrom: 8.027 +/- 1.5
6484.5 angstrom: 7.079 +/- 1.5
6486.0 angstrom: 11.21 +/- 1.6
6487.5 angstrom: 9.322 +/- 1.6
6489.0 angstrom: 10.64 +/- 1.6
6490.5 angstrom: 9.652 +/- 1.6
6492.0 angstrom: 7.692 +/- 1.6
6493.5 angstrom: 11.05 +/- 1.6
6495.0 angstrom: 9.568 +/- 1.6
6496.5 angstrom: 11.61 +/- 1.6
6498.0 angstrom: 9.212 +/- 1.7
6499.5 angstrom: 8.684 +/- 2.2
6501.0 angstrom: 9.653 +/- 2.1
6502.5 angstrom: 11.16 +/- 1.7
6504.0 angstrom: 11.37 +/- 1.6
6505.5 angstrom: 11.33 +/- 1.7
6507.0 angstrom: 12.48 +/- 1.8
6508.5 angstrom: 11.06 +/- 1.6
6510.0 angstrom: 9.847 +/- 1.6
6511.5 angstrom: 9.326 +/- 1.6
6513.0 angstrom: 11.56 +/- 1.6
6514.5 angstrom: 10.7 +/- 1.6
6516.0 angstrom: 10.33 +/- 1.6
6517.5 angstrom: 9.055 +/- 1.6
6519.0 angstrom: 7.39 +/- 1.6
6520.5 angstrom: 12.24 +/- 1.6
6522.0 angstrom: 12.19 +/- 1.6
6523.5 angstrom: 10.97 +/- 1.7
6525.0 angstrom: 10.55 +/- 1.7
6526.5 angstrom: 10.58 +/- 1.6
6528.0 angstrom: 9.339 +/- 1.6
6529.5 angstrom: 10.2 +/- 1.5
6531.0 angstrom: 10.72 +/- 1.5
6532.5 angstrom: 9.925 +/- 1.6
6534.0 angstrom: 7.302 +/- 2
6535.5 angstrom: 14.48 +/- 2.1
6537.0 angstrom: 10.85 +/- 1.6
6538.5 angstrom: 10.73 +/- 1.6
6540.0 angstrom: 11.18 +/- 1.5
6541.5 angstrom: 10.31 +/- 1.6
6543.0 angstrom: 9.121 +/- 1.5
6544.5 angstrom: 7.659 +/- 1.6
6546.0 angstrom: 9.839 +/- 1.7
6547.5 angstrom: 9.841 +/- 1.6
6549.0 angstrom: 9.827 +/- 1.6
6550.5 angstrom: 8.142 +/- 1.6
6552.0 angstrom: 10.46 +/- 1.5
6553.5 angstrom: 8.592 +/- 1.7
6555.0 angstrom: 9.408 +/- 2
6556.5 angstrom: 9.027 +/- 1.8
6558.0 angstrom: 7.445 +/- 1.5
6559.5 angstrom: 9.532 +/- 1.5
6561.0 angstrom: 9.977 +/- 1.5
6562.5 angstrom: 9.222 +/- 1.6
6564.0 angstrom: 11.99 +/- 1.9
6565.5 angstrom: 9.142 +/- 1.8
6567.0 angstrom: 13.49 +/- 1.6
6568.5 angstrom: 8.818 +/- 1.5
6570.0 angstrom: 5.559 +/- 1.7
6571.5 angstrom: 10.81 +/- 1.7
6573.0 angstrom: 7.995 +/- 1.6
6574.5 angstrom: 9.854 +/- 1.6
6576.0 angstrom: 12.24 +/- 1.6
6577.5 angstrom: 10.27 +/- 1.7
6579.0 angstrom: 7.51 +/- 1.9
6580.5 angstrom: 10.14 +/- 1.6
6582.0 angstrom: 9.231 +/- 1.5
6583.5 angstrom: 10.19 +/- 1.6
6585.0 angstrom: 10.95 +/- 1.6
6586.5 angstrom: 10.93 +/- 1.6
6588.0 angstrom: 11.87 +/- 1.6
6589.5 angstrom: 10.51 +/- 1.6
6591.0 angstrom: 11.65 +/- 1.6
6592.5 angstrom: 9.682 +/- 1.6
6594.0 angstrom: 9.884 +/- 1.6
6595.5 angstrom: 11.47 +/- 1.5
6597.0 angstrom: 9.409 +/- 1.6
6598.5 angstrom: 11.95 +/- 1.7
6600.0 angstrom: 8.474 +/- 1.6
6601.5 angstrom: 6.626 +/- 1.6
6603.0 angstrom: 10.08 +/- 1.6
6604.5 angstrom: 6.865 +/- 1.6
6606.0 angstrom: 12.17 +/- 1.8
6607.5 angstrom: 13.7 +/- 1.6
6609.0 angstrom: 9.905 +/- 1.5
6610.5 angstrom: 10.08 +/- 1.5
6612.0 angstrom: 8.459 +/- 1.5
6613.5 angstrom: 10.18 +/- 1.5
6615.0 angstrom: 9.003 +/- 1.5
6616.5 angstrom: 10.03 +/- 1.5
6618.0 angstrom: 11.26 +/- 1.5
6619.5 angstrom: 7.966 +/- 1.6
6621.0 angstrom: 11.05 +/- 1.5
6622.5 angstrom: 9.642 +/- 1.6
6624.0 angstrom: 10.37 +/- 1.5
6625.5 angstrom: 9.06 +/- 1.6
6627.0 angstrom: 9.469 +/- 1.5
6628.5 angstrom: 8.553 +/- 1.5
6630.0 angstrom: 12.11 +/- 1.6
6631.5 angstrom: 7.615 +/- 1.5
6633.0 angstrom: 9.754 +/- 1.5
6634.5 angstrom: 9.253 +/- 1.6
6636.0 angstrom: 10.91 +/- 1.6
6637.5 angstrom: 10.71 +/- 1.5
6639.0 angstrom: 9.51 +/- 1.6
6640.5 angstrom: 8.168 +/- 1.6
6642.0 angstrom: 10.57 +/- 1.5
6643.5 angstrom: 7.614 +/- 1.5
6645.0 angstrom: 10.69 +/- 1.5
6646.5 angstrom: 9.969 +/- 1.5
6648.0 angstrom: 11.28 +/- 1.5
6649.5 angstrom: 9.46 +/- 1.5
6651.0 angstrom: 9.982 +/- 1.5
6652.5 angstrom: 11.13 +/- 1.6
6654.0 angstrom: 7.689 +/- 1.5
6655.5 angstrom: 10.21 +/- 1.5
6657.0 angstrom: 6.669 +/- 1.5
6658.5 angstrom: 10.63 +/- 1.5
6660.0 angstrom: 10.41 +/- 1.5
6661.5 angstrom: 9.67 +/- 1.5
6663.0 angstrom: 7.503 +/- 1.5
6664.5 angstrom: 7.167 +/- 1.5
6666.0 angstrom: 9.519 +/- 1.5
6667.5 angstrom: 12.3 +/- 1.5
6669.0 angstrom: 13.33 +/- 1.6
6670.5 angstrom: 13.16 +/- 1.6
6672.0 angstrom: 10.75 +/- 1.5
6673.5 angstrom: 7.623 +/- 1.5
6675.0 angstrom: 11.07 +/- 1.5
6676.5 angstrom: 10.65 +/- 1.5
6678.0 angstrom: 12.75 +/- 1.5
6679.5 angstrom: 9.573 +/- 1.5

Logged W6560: 0.95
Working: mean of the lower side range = 10.3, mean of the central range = 9.78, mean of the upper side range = 9.56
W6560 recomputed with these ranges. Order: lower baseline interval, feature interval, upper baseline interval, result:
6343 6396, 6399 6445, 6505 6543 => 2.2 angstrom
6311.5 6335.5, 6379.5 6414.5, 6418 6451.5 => -0.1 angstrom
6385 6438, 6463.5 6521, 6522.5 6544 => 0.2 angstrom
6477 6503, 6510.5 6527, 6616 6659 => -1.3 angstrom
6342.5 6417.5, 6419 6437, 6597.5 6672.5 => 0.5 angstrom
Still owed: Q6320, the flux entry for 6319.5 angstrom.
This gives 8.857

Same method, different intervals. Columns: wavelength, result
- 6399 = 10.37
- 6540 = 11.18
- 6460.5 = 10.12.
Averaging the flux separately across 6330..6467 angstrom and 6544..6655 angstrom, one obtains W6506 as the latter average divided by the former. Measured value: 1.0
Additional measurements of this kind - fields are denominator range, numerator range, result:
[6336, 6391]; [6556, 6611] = 0.96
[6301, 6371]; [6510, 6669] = 0.95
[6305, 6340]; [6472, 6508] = 0.93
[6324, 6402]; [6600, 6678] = 0.95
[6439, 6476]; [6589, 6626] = 0.98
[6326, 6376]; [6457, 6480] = 1.03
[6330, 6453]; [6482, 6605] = 0.99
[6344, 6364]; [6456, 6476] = 1.12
